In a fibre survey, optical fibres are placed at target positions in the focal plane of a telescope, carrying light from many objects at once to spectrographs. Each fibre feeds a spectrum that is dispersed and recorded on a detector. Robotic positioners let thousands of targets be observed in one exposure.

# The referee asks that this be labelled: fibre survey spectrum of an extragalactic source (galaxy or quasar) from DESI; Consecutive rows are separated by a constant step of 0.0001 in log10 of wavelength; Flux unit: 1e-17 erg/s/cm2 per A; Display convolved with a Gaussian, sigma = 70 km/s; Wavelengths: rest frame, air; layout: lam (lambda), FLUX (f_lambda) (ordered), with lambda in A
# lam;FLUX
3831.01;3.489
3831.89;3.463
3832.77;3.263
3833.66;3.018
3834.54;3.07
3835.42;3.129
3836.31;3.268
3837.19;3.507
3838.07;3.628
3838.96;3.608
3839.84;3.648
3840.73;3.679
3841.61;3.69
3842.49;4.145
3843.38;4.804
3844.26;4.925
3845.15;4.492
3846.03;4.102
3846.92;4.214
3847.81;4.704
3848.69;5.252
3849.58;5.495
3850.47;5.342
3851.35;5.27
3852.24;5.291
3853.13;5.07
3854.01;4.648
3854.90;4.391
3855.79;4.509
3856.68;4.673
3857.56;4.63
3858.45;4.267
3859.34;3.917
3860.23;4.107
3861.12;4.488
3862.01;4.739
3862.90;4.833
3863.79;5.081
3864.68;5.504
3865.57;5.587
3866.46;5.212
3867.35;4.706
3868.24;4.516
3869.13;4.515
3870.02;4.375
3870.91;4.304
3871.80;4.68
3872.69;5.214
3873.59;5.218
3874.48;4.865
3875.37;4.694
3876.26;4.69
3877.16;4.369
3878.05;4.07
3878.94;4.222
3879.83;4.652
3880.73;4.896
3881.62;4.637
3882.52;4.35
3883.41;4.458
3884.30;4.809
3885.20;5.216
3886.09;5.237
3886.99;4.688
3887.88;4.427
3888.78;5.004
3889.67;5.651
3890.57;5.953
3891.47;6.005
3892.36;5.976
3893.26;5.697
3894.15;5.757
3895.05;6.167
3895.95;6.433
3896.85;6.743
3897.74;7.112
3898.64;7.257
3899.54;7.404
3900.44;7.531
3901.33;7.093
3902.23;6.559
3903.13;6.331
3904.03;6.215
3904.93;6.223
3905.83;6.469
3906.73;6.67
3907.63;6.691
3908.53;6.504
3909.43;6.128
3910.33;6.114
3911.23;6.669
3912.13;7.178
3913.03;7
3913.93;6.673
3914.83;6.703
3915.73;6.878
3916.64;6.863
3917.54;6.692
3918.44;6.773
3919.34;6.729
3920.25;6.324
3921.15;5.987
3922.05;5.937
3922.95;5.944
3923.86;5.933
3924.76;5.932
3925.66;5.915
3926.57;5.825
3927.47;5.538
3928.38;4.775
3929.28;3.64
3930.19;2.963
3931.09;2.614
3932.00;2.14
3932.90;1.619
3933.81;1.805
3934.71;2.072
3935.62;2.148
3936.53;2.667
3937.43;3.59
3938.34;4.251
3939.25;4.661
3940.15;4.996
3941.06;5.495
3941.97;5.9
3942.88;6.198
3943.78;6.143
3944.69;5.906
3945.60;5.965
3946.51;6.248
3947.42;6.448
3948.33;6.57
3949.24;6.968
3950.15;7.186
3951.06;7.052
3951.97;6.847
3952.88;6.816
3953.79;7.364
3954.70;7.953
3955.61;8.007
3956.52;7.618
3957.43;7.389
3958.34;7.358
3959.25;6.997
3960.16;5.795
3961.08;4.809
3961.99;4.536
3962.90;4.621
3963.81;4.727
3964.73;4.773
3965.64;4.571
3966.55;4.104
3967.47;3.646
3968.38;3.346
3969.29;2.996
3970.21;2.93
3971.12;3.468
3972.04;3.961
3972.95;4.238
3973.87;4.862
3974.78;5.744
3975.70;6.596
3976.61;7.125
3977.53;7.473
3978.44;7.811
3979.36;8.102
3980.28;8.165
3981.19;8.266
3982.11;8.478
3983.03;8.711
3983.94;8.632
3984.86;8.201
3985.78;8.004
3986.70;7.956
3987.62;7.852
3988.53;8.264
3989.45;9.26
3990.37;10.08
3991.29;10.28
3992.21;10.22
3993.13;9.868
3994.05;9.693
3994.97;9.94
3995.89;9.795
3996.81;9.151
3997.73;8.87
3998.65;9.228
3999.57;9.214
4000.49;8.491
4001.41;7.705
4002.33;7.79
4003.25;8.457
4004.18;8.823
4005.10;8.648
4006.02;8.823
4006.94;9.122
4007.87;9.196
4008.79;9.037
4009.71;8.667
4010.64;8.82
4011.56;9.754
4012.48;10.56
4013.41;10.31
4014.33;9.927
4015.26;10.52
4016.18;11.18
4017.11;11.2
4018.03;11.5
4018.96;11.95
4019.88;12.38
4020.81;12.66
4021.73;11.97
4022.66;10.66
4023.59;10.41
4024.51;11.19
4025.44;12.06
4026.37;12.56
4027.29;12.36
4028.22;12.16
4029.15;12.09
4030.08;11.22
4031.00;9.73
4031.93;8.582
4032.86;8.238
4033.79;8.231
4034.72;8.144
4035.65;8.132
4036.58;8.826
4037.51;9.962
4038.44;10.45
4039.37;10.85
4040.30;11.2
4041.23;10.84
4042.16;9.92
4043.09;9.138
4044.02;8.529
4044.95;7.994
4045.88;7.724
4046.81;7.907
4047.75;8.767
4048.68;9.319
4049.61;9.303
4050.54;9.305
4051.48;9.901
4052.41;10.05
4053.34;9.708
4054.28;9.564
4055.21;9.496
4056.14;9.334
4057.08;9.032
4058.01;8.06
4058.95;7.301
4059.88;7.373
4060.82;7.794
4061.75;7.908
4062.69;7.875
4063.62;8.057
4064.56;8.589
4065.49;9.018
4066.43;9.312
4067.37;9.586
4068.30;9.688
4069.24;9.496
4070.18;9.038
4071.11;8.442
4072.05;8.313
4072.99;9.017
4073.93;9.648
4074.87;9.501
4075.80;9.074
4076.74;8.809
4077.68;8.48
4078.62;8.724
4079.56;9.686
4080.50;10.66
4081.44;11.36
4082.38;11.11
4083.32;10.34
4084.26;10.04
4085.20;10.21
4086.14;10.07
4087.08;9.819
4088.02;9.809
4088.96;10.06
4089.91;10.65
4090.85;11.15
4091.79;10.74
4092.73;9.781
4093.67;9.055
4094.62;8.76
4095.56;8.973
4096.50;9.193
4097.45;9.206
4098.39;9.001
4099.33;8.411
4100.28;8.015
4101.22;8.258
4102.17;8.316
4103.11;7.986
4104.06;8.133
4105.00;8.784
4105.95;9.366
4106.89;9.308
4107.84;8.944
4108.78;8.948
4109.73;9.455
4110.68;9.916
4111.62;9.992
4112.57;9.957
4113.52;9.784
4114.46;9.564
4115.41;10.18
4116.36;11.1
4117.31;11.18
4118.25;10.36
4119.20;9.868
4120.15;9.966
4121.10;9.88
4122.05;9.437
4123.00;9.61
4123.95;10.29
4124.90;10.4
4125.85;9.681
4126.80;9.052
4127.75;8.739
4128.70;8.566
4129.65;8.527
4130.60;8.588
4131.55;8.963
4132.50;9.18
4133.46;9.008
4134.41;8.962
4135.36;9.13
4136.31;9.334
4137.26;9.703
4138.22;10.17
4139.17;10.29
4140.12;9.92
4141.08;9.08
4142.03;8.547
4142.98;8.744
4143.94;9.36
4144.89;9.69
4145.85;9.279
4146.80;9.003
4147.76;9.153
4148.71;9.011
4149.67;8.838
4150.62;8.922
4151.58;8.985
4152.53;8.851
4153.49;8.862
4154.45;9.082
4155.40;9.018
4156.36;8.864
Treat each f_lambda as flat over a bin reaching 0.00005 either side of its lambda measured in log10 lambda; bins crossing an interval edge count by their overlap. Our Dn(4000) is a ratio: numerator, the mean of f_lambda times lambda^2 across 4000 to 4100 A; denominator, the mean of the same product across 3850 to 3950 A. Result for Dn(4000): 1.94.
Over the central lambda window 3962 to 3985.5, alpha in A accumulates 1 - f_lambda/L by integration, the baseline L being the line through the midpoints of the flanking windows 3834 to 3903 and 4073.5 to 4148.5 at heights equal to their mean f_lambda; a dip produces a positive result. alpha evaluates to 3.82 A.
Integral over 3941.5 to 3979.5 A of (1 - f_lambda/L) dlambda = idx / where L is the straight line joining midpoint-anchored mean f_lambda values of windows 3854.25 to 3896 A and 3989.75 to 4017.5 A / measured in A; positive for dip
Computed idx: 9.64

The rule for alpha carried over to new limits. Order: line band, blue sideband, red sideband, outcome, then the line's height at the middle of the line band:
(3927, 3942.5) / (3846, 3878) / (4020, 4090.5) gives 7.1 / 6.59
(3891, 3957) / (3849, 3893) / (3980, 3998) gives 7.3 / 6.71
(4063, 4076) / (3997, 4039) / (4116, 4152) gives 0.9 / 9.74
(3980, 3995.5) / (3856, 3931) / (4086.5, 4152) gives -3.9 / 7.15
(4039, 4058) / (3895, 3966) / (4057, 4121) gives -2.1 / 8.43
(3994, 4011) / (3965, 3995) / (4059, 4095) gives -3.0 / 7.56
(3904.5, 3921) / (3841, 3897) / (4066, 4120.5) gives -2.3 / 5.79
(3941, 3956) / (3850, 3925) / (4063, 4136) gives 0.0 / 6.68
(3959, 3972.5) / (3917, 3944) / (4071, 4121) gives 3.3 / 5.73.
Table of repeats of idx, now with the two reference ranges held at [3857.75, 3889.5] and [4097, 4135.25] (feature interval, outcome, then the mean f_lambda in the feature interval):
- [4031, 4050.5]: -3.1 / 9.12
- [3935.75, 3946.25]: 1.7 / 5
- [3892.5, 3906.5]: -3.7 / 6.59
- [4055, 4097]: -3.6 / 9.3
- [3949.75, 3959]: -1.6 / 7.36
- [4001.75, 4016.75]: -4.2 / 9.35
